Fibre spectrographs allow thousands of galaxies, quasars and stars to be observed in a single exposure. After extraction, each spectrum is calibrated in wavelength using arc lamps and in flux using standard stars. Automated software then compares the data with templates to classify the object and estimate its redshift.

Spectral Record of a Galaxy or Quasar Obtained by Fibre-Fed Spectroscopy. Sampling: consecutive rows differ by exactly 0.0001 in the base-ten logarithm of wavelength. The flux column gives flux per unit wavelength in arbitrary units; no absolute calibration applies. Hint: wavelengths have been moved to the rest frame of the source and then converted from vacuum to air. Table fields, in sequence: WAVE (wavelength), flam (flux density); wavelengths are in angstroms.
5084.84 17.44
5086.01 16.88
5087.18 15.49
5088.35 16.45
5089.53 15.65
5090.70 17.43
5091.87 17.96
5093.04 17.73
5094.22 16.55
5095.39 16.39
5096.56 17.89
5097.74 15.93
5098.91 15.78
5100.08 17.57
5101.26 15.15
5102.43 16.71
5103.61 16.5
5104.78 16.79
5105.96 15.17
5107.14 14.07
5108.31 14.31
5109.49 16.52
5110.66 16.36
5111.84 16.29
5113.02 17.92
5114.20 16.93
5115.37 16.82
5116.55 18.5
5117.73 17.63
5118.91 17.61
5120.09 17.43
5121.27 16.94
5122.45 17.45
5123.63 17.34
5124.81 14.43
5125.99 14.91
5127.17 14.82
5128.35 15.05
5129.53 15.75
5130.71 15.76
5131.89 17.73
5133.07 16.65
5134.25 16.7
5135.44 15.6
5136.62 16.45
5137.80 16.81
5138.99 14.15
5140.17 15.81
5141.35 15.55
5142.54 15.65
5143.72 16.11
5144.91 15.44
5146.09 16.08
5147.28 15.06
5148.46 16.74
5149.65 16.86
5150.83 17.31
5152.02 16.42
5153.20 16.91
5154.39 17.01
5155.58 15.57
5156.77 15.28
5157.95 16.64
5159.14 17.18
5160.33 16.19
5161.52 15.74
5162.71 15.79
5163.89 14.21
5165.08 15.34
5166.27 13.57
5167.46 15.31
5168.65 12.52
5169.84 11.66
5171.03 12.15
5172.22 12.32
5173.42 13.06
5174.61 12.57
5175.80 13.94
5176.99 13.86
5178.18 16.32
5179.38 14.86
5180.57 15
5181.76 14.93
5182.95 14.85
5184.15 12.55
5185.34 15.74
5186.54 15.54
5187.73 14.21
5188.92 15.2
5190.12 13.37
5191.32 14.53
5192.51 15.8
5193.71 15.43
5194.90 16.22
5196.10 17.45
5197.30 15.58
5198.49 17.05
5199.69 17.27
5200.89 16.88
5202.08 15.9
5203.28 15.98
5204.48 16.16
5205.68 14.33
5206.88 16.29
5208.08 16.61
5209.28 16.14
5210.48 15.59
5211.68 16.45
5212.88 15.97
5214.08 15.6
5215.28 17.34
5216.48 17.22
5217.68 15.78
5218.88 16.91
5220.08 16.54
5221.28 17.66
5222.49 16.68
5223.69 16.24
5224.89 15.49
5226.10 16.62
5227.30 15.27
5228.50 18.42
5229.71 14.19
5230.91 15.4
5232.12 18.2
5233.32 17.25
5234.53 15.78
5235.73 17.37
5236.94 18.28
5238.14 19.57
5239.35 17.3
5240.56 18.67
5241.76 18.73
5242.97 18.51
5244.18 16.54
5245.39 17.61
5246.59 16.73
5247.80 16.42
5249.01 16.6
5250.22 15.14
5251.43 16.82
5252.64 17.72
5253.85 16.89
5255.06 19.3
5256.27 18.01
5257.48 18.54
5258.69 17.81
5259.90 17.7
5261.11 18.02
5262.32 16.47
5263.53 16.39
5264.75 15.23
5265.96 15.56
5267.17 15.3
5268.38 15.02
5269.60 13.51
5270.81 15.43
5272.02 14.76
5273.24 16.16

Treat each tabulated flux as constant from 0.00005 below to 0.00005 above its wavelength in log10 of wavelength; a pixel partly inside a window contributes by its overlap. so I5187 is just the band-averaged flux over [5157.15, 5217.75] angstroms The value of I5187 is 15.2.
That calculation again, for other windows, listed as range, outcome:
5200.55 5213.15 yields 16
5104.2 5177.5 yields 15.7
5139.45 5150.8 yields 16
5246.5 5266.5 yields 17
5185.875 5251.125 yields 16.4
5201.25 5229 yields 16.3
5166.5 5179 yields 13.4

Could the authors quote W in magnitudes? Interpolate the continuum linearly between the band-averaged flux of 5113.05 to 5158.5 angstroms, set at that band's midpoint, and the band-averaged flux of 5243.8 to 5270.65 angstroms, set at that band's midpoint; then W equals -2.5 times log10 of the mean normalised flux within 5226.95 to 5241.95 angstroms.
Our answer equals -0.04 mag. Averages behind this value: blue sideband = 16.3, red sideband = 16.7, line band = 17.3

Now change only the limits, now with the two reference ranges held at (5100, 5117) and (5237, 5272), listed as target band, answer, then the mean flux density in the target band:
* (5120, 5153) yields 0.02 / 16.1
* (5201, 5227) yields 0.03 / 16.3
